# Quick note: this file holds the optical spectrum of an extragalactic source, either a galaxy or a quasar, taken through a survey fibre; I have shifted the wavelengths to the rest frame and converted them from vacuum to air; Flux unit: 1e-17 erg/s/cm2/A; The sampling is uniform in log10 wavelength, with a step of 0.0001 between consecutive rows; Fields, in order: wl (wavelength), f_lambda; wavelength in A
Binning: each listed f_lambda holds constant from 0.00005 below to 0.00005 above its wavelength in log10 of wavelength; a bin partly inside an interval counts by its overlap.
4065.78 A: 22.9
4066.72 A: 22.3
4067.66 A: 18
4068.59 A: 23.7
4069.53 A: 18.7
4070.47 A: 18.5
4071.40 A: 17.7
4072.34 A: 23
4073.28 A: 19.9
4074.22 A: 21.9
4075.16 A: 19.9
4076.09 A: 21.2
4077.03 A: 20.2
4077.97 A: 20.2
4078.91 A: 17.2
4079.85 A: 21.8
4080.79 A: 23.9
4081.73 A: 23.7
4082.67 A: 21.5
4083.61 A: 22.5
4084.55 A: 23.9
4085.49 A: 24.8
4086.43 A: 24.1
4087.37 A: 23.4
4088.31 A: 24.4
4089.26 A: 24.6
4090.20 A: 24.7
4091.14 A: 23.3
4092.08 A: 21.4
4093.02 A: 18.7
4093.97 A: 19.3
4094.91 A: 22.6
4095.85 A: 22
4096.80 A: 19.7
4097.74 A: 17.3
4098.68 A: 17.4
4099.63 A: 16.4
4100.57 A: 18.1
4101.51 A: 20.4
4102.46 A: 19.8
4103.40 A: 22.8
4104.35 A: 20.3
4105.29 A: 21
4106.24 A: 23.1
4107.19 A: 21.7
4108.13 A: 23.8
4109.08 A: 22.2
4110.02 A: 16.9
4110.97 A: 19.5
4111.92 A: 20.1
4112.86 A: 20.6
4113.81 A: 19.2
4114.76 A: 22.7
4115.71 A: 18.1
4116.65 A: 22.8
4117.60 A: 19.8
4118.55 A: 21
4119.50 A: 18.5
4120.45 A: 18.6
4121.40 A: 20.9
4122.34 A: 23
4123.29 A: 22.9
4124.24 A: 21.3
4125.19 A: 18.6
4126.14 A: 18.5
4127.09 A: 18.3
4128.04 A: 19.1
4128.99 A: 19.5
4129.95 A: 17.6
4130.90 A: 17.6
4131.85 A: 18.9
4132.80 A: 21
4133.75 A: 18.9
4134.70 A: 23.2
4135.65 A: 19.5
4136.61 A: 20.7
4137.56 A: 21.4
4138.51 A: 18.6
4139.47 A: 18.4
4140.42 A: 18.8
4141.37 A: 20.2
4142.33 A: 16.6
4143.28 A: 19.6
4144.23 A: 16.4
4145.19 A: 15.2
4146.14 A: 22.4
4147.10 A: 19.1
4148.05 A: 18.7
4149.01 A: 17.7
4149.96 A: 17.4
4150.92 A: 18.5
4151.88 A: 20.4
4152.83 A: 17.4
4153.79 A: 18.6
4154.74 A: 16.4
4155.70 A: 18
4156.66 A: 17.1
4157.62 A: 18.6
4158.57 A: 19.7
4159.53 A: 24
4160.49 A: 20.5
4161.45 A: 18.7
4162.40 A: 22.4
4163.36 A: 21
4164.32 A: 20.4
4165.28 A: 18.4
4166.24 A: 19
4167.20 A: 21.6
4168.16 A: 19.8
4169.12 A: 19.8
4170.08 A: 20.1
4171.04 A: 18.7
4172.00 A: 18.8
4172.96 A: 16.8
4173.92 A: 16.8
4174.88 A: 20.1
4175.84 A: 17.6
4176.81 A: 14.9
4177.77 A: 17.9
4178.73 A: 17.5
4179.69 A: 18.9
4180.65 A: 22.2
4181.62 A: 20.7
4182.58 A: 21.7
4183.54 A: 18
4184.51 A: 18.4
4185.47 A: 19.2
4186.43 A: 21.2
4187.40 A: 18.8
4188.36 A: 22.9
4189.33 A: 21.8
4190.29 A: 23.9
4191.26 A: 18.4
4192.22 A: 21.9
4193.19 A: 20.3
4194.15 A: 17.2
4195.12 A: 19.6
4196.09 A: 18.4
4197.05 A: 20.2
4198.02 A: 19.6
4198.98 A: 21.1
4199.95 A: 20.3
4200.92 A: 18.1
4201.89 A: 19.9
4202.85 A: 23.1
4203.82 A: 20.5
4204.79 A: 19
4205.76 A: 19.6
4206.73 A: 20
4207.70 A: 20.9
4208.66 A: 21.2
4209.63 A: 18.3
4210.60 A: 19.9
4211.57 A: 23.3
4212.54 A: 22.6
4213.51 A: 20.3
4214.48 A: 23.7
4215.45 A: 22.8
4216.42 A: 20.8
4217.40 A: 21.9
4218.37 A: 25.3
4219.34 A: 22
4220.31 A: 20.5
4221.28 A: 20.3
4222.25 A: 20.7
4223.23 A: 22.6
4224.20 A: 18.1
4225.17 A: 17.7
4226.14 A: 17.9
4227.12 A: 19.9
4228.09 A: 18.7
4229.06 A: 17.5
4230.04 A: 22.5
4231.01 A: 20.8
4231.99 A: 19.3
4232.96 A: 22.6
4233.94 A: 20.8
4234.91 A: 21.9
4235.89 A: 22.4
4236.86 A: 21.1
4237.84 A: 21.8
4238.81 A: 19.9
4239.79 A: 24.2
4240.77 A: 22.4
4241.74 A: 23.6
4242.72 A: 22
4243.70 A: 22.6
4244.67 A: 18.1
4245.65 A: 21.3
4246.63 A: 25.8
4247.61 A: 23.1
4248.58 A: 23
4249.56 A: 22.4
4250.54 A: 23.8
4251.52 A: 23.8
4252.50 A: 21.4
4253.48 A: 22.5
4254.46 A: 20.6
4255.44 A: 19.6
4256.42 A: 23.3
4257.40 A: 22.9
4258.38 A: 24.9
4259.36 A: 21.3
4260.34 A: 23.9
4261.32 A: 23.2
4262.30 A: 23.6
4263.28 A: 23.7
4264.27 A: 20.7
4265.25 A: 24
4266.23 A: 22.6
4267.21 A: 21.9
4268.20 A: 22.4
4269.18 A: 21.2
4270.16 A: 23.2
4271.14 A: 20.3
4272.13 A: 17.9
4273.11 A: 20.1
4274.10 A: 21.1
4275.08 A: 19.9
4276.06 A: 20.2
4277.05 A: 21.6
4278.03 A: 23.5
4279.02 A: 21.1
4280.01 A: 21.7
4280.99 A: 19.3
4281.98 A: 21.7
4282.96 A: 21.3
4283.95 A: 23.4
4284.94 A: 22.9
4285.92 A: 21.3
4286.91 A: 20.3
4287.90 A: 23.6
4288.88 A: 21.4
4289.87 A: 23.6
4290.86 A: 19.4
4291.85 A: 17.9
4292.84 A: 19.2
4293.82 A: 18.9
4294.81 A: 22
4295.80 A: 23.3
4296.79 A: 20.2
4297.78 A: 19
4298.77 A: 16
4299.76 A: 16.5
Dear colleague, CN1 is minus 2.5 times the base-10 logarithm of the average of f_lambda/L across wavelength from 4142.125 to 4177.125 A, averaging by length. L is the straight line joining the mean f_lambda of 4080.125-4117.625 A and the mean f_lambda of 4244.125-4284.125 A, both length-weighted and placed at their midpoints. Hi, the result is 0.14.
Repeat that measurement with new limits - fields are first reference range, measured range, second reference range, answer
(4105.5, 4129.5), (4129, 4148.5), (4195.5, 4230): 0.07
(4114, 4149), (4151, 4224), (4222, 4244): 0.02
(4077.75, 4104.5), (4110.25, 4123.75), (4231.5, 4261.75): 0.05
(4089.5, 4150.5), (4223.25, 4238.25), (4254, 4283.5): 0.05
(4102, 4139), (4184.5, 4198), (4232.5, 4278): 0.05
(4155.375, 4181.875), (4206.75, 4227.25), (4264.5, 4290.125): -0.04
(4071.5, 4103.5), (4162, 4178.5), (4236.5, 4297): 0.14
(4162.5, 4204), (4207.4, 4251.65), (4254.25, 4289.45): -0.03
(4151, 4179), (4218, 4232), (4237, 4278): 0.04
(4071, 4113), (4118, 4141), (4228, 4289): 0.08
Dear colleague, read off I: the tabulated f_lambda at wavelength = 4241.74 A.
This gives 23.6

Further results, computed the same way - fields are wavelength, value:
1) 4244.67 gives 18.1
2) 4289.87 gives 23.6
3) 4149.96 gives 17.4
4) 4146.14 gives 22.4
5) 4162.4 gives 22.4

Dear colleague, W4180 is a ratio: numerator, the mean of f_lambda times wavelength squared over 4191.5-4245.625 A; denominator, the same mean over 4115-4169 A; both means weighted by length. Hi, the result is 1.1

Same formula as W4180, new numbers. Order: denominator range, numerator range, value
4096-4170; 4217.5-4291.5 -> 1.17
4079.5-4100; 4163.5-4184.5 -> 0.91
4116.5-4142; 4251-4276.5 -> 1.18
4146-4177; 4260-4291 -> 1.20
